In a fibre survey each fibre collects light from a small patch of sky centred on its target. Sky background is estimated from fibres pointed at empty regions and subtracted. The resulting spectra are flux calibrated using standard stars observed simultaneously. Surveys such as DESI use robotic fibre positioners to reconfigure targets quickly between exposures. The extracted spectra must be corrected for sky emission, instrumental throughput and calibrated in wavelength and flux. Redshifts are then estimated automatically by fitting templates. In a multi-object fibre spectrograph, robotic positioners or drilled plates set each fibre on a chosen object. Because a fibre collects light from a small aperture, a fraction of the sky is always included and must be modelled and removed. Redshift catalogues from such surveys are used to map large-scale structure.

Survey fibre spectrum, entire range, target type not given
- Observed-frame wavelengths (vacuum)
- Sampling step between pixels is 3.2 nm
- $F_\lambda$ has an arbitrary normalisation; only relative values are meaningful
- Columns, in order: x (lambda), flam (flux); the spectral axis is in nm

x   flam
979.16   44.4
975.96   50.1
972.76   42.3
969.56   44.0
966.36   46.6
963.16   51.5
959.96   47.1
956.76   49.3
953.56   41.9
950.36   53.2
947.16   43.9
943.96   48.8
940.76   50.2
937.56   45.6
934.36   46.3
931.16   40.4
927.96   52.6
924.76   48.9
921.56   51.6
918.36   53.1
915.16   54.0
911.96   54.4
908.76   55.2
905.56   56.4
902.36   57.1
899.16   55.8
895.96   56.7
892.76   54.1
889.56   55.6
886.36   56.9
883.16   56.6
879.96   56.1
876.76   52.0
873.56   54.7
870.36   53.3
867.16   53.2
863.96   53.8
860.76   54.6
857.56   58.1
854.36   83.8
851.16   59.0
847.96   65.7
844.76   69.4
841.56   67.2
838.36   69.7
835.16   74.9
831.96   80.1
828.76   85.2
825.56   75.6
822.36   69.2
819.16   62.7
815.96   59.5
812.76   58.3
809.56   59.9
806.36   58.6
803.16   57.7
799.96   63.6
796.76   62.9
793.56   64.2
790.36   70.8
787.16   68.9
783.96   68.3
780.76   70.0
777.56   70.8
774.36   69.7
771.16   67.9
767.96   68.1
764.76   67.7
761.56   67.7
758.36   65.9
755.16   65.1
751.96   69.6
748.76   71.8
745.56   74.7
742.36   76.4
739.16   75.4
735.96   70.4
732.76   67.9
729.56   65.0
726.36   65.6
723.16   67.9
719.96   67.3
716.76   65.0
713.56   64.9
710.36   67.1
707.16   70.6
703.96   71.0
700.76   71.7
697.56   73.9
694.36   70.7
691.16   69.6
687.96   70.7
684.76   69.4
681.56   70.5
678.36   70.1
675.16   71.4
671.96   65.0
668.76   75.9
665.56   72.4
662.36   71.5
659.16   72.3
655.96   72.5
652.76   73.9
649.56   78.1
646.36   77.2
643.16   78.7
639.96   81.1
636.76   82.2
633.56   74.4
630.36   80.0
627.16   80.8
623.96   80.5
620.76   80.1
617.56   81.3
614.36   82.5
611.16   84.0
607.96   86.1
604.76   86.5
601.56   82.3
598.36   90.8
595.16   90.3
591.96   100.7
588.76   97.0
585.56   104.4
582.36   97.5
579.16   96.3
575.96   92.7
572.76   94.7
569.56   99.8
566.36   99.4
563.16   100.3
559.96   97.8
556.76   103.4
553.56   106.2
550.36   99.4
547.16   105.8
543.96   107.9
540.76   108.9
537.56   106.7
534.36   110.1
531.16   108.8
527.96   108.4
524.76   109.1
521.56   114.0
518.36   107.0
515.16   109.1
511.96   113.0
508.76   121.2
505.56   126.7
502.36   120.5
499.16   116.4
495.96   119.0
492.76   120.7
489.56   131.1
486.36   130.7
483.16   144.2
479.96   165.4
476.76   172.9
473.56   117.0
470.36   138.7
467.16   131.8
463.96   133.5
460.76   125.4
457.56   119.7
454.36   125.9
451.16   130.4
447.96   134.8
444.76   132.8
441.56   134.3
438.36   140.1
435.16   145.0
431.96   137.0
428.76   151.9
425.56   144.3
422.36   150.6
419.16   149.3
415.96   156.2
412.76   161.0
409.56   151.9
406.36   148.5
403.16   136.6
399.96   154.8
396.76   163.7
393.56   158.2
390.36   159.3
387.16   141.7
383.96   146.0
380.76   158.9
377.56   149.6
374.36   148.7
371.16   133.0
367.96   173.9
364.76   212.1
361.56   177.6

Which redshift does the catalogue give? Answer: 0.706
